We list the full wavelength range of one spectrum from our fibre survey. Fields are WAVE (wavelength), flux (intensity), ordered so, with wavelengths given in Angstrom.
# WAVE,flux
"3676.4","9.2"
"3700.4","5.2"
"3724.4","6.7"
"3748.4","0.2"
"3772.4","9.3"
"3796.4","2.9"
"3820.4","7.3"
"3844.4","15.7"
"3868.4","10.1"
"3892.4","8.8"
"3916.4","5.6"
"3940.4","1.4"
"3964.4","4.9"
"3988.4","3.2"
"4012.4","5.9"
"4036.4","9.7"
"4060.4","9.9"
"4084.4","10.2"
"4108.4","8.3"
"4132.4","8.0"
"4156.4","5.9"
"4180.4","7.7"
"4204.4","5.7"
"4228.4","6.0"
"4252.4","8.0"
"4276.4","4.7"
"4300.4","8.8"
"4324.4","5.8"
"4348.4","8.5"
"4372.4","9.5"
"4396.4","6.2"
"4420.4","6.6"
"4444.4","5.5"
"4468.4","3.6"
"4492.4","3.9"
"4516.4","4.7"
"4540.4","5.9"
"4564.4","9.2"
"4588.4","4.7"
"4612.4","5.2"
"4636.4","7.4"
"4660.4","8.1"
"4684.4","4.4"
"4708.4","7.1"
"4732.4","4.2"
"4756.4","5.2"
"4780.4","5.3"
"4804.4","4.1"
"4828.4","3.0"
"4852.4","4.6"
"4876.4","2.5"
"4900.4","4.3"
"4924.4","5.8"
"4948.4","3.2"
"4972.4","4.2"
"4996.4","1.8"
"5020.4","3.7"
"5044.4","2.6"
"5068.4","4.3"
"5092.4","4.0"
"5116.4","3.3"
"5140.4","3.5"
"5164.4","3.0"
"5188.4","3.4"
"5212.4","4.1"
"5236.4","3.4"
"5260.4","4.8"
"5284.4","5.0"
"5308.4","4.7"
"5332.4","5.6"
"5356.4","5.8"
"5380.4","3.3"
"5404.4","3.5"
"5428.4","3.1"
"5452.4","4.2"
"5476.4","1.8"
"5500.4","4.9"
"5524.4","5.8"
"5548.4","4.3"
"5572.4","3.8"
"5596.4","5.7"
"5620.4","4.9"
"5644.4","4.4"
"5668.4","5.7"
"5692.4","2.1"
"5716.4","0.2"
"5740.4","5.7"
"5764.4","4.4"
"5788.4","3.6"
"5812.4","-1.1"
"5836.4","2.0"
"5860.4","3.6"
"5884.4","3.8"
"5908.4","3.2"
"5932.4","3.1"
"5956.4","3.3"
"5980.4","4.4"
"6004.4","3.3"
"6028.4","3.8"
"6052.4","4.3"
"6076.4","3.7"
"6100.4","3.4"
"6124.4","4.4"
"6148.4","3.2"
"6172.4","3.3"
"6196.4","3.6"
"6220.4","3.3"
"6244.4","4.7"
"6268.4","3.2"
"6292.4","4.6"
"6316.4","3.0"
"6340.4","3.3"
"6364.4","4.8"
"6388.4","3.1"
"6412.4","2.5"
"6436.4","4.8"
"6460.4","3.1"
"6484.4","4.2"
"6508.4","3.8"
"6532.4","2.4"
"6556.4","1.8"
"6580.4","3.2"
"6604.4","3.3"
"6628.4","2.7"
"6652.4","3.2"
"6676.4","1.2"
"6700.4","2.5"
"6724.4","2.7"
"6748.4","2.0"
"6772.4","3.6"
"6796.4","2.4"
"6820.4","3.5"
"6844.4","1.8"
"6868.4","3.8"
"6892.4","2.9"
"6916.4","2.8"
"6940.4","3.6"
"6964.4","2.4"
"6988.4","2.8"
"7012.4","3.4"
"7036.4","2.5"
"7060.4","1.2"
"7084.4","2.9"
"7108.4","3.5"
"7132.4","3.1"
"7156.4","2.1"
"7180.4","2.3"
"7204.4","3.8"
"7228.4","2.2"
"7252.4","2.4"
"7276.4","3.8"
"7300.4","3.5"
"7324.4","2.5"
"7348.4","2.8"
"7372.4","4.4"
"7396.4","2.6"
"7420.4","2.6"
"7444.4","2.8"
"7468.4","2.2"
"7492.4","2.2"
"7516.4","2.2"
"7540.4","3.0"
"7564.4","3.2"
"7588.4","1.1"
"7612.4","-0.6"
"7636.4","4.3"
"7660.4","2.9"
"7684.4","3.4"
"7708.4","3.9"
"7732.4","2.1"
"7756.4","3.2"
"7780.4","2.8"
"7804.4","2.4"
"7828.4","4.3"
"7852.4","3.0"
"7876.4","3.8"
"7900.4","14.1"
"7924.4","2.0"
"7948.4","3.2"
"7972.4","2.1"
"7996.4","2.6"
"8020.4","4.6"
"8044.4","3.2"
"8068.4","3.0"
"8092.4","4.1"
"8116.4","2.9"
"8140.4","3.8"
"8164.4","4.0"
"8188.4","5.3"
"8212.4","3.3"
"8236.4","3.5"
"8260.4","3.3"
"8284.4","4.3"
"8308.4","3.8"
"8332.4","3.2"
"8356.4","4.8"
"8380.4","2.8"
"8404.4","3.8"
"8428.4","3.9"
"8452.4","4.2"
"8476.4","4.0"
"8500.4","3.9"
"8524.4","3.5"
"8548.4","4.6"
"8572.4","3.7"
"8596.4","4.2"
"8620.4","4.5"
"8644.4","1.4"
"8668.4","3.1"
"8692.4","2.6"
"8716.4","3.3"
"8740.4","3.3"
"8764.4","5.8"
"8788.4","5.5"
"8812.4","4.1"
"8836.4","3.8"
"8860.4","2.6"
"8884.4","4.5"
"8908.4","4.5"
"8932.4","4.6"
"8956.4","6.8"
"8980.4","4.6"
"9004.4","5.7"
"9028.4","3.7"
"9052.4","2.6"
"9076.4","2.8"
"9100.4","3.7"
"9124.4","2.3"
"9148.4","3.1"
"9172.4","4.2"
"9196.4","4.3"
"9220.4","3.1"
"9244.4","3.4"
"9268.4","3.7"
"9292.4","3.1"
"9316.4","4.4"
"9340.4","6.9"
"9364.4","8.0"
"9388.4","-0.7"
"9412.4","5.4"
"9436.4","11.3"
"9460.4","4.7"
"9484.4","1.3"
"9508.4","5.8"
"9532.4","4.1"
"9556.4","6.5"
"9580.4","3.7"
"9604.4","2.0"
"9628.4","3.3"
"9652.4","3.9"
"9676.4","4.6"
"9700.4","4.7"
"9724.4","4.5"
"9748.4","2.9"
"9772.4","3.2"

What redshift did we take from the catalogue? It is 1.117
